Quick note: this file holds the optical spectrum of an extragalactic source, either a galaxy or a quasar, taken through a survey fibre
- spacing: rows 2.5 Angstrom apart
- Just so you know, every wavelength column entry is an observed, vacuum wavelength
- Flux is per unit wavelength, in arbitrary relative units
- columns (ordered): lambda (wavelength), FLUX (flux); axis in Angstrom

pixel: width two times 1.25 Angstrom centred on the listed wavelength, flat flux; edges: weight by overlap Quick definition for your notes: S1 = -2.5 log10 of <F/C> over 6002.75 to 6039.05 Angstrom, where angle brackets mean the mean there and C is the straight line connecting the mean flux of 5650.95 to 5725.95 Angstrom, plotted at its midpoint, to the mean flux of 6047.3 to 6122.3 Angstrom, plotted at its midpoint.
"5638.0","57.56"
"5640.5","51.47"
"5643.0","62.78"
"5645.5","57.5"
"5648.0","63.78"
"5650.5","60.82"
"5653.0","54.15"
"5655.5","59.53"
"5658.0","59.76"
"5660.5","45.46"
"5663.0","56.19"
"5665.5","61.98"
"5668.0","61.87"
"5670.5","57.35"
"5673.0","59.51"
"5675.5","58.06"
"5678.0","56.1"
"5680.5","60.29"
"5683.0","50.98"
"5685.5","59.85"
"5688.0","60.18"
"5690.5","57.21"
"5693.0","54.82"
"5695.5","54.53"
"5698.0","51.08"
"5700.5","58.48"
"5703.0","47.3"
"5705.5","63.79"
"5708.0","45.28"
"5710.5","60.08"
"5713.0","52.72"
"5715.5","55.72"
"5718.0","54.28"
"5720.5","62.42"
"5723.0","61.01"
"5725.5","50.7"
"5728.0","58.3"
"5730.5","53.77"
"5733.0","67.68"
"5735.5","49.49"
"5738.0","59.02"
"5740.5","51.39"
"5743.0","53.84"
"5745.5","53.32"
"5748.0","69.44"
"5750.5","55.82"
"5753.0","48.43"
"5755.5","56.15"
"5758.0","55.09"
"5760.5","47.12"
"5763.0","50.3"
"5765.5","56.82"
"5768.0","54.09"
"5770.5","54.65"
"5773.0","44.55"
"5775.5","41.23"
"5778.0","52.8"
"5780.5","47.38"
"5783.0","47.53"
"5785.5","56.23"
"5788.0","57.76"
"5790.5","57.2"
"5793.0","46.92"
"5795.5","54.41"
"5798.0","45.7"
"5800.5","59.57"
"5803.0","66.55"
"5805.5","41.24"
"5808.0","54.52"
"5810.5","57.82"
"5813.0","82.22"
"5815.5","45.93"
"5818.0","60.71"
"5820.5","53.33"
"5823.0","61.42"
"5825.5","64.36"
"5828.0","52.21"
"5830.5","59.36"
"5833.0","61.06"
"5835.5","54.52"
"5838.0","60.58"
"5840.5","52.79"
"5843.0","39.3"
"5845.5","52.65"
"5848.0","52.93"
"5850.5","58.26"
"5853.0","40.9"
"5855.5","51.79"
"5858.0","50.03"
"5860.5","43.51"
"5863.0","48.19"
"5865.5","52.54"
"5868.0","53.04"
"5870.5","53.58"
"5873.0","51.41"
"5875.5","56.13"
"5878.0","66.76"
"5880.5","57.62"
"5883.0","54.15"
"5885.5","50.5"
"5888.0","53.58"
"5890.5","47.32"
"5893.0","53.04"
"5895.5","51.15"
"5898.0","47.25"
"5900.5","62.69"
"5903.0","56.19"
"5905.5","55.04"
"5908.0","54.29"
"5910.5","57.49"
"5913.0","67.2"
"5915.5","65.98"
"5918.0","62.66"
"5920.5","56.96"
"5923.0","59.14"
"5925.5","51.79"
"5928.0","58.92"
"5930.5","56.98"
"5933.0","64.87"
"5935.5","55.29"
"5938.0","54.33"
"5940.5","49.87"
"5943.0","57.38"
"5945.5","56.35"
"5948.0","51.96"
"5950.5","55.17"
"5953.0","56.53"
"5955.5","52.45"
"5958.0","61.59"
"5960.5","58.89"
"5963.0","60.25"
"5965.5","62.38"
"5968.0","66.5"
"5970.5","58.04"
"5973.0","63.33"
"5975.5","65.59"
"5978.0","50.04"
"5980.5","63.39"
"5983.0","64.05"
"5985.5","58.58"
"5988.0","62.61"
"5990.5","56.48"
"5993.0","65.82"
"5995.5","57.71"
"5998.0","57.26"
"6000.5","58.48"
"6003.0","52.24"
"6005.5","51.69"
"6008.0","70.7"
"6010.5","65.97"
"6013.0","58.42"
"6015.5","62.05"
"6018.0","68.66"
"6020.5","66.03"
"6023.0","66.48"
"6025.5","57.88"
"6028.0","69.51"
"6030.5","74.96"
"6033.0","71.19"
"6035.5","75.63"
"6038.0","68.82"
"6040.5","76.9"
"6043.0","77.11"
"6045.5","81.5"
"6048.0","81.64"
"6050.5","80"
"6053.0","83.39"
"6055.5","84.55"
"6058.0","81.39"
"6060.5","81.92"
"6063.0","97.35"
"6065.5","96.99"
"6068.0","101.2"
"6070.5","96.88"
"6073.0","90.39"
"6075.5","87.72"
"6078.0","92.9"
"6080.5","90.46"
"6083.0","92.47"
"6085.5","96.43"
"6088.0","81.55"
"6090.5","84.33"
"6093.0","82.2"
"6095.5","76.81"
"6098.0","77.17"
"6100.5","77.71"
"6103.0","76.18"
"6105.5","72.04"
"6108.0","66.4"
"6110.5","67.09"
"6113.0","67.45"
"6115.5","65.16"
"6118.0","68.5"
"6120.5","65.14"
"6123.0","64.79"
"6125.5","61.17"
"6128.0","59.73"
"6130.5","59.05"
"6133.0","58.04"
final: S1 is 0.19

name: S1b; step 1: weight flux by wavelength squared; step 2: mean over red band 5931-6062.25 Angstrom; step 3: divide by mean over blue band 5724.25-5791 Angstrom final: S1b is 1.31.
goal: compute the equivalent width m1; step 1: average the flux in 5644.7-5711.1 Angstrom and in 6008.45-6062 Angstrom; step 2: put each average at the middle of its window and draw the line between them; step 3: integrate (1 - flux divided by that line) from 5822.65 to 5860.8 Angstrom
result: 6.4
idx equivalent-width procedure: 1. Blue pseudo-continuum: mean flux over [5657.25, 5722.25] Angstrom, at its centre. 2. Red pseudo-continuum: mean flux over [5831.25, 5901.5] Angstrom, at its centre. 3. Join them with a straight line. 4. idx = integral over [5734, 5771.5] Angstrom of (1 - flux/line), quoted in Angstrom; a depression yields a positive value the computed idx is 0.5 Angstrom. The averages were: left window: 56.4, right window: 52.8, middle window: 54.4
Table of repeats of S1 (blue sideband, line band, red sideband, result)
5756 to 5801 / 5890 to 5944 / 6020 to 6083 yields 0.18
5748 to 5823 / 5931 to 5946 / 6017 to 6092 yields 0.23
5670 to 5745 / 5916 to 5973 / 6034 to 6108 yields 0.27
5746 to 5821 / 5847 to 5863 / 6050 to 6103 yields 0.25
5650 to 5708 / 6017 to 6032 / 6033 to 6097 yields 0.22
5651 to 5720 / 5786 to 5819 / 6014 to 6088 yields 0.15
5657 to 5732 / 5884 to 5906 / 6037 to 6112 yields 0.31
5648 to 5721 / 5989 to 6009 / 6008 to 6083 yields 0.28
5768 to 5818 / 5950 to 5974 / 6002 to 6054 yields 0.10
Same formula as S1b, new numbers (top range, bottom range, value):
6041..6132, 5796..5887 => 1.58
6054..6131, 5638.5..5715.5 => 1.62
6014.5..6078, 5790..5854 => 1.55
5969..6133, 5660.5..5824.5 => 1.45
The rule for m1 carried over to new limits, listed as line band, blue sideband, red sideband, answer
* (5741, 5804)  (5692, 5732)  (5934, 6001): 3.2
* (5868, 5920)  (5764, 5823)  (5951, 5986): 1.2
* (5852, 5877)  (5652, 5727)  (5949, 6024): 3.6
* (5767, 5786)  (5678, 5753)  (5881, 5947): 2.3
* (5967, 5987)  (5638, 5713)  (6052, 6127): 3.5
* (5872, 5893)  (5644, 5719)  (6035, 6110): 4.7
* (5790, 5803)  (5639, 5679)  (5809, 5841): 1.1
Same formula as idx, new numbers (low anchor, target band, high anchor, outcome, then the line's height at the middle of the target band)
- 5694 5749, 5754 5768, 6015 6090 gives 1.4 Angstrom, 59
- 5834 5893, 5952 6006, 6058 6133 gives 5.0 Angstrom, 65.5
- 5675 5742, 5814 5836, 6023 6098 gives 2.6 Angstrom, 64.9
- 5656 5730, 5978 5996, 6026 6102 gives 4.0 Angstrom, 77.8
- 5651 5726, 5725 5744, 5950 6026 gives 0.4 Angstrom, 57.1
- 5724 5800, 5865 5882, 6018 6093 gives 2.2 Angstrom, 64.3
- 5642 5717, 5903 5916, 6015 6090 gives 2.3 Angstrom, 72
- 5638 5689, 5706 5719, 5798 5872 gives 0.6 Angstrom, 56.9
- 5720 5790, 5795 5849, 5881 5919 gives -1.1 Angstrom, 54.9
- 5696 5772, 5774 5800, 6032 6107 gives 3.8 Angstrom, 59.7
